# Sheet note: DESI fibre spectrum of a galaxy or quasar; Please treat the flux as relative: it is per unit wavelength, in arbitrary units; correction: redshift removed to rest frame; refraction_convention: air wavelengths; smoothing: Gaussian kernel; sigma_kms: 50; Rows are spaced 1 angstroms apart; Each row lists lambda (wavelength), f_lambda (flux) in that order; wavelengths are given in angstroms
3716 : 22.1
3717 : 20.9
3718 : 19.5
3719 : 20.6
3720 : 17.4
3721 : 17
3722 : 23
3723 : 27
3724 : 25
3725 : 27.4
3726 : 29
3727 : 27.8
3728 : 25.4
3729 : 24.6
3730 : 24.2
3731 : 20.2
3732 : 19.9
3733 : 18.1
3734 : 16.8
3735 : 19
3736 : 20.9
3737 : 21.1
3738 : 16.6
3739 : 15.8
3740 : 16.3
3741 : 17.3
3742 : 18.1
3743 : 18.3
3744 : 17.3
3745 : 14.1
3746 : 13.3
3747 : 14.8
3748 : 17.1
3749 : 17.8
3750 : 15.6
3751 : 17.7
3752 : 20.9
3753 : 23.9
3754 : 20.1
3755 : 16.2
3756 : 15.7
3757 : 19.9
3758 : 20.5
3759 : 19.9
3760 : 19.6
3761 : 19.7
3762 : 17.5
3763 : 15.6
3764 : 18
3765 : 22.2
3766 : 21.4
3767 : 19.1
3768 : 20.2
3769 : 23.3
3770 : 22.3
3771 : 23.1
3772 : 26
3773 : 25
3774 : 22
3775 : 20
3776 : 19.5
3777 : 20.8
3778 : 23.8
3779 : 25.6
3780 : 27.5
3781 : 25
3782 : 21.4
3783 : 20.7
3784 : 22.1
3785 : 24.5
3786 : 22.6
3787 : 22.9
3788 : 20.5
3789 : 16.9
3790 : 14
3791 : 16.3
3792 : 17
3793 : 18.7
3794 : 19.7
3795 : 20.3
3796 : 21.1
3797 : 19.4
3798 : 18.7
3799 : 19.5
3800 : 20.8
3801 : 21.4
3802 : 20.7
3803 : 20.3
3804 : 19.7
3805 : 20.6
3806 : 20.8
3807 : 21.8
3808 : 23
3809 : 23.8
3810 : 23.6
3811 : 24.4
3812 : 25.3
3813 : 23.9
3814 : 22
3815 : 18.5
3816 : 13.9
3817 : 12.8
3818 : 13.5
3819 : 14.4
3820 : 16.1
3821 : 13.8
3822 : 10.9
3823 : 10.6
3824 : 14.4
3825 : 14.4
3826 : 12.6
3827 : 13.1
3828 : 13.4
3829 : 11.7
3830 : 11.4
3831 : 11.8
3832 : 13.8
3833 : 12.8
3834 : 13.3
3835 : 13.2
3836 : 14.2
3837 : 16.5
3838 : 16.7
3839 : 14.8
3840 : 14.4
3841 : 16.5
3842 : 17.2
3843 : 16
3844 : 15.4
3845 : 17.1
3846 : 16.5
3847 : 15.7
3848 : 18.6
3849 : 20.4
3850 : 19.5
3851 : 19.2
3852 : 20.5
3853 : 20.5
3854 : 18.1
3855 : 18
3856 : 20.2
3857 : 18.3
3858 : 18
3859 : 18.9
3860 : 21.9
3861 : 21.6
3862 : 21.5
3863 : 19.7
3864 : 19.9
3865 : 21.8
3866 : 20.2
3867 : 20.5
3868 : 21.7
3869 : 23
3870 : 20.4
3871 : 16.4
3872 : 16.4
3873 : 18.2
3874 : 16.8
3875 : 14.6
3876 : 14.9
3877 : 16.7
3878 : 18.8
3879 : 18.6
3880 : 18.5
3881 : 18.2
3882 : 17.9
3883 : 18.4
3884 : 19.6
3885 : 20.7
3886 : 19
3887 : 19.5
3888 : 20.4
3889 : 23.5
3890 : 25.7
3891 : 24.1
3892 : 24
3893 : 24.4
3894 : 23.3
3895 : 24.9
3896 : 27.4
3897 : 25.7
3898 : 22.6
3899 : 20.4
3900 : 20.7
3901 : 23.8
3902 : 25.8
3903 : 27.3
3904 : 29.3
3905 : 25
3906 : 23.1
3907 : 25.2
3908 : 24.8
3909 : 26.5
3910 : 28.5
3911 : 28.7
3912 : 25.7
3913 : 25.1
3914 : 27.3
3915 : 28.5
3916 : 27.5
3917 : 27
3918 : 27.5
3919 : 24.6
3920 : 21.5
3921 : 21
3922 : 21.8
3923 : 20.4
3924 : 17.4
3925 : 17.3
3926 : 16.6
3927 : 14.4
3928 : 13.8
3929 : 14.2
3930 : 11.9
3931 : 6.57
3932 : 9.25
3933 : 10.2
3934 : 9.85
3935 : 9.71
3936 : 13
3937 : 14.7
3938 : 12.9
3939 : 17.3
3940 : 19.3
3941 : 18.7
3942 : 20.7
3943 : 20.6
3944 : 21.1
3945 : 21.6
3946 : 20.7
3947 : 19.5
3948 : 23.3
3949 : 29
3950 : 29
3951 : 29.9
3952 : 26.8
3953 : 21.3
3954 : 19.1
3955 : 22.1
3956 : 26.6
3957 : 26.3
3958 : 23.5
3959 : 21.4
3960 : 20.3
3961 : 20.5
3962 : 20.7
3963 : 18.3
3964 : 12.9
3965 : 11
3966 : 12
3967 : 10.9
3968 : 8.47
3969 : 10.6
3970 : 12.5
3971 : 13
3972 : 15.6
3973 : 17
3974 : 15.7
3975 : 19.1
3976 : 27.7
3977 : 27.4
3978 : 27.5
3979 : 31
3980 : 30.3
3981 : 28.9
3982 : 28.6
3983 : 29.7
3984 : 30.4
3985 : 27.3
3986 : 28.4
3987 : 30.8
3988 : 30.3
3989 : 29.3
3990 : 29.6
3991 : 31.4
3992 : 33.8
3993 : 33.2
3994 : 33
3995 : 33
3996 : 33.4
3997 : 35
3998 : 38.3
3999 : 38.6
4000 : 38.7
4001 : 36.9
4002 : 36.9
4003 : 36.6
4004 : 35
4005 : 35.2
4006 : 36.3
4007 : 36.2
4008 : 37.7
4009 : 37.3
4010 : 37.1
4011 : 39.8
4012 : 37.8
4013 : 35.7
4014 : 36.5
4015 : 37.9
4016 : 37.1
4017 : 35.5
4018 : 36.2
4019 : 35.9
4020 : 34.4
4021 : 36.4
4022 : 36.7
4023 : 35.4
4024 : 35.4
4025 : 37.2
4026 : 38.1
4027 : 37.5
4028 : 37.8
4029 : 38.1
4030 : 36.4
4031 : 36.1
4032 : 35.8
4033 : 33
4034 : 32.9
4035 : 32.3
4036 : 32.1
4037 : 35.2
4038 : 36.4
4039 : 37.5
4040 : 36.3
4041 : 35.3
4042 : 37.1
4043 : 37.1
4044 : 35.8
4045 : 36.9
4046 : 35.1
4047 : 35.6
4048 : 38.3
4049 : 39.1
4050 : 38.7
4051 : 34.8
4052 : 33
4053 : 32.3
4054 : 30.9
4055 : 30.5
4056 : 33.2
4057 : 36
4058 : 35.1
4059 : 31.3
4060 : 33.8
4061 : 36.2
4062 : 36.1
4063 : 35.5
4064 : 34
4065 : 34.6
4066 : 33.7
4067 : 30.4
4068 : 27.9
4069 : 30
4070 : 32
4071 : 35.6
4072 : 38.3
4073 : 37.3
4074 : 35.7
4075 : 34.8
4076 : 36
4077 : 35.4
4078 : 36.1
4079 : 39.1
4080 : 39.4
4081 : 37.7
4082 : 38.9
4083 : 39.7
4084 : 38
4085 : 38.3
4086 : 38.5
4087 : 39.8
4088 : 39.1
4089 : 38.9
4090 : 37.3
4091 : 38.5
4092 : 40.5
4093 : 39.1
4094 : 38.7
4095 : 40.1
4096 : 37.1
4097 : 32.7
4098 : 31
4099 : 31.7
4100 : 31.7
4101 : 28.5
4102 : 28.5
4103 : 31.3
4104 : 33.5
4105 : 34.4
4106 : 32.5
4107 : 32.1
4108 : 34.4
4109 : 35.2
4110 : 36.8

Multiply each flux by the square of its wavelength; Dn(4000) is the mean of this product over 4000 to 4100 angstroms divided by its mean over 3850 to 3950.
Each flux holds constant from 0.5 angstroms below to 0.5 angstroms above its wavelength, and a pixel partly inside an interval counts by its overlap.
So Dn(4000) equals 1.89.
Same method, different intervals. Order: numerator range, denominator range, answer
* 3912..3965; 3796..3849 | 1.24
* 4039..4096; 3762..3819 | 2.00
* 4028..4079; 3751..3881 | 2.10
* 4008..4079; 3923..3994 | 1.78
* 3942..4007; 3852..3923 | 1.22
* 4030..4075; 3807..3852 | 2.37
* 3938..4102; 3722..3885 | 1.85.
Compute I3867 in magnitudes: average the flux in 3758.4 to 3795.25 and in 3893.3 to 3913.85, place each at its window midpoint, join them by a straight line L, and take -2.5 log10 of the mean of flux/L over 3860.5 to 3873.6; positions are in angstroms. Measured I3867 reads 0.19 mag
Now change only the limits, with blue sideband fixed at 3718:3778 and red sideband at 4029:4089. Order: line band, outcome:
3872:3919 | 0.20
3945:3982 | 0.42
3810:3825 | 0.36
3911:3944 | 0.48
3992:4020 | -0.11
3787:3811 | 0.13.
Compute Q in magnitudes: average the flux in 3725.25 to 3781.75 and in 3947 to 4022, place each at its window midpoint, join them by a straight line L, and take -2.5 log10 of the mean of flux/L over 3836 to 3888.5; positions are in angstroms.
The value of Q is 0.29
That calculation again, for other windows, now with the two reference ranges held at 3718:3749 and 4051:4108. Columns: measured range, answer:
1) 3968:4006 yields 0.09 mag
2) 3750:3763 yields 0.11 mag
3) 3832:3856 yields 0.43 mag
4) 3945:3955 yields 0.22 mag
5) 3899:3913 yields 0.08 mag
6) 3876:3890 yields 0.35 mag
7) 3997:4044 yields -0.12 mag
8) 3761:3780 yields 0.01 mag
